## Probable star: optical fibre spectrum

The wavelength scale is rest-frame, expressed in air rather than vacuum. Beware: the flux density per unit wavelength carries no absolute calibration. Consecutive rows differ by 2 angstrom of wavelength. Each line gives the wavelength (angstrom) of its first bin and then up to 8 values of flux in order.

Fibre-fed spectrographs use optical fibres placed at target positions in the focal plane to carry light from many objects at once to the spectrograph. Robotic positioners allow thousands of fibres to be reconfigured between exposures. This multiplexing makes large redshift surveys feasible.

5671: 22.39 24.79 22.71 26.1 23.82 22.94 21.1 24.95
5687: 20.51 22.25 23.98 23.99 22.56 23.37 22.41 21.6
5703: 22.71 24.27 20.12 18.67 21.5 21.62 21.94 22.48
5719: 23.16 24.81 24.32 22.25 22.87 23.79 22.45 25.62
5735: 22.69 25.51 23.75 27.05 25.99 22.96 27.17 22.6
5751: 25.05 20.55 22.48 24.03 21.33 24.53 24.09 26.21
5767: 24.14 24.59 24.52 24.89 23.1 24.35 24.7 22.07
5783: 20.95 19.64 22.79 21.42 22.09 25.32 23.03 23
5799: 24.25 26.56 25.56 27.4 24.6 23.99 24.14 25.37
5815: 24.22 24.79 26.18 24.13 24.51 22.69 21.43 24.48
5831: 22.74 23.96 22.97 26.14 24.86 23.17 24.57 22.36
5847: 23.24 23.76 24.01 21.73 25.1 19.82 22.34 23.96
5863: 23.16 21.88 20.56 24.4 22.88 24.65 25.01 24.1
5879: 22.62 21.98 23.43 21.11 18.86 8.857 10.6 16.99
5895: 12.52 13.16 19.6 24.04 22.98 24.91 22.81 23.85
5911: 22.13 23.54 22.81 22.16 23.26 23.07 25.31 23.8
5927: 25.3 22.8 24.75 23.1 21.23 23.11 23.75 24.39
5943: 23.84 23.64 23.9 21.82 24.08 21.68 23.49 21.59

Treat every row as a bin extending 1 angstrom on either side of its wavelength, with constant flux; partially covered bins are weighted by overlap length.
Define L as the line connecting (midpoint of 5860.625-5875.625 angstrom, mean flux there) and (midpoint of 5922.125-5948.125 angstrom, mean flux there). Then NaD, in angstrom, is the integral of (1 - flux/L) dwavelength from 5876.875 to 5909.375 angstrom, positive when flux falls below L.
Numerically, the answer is 5.7 angstrom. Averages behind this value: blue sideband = 23.2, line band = 19.3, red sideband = 23.7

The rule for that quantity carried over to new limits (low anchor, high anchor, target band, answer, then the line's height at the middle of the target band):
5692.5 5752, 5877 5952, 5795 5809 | -1.5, 22.6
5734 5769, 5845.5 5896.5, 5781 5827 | -2.2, 22.8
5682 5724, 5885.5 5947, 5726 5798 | -4.7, 22.2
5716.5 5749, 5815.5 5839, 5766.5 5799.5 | 1.2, 24.1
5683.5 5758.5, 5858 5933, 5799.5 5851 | -4.7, 22.3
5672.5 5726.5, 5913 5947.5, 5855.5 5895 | 4.4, 23.4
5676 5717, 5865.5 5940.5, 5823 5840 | -1.4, 21.9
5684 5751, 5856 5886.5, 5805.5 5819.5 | -1.1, 22.9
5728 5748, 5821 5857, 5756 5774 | 0.1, 24.4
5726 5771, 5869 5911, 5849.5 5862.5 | -1.0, 21.3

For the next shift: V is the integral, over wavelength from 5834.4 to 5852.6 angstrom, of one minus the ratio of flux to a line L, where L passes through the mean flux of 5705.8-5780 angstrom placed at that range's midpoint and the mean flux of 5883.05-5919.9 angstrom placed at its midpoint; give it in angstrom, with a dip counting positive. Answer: -2.3 angstrom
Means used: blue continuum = 23.6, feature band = 23.8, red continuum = 19.8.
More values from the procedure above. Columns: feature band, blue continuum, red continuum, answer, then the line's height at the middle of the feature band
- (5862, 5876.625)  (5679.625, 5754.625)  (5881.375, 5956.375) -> -0.8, 22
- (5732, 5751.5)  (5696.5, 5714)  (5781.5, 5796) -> -2.6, 21.9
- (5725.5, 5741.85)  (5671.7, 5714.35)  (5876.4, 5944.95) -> -1.2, 22.4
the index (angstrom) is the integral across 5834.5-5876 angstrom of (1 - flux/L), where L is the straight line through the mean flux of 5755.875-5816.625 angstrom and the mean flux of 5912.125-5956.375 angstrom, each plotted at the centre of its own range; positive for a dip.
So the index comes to 0.5 angstrom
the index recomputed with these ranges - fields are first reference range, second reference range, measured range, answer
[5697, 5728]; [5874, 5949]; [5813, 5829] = -1.5 angstrom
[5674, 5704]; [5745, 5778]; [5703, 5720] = 1.1 angstrom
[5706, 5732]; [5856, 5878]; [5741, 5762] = -1.3 angstrom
